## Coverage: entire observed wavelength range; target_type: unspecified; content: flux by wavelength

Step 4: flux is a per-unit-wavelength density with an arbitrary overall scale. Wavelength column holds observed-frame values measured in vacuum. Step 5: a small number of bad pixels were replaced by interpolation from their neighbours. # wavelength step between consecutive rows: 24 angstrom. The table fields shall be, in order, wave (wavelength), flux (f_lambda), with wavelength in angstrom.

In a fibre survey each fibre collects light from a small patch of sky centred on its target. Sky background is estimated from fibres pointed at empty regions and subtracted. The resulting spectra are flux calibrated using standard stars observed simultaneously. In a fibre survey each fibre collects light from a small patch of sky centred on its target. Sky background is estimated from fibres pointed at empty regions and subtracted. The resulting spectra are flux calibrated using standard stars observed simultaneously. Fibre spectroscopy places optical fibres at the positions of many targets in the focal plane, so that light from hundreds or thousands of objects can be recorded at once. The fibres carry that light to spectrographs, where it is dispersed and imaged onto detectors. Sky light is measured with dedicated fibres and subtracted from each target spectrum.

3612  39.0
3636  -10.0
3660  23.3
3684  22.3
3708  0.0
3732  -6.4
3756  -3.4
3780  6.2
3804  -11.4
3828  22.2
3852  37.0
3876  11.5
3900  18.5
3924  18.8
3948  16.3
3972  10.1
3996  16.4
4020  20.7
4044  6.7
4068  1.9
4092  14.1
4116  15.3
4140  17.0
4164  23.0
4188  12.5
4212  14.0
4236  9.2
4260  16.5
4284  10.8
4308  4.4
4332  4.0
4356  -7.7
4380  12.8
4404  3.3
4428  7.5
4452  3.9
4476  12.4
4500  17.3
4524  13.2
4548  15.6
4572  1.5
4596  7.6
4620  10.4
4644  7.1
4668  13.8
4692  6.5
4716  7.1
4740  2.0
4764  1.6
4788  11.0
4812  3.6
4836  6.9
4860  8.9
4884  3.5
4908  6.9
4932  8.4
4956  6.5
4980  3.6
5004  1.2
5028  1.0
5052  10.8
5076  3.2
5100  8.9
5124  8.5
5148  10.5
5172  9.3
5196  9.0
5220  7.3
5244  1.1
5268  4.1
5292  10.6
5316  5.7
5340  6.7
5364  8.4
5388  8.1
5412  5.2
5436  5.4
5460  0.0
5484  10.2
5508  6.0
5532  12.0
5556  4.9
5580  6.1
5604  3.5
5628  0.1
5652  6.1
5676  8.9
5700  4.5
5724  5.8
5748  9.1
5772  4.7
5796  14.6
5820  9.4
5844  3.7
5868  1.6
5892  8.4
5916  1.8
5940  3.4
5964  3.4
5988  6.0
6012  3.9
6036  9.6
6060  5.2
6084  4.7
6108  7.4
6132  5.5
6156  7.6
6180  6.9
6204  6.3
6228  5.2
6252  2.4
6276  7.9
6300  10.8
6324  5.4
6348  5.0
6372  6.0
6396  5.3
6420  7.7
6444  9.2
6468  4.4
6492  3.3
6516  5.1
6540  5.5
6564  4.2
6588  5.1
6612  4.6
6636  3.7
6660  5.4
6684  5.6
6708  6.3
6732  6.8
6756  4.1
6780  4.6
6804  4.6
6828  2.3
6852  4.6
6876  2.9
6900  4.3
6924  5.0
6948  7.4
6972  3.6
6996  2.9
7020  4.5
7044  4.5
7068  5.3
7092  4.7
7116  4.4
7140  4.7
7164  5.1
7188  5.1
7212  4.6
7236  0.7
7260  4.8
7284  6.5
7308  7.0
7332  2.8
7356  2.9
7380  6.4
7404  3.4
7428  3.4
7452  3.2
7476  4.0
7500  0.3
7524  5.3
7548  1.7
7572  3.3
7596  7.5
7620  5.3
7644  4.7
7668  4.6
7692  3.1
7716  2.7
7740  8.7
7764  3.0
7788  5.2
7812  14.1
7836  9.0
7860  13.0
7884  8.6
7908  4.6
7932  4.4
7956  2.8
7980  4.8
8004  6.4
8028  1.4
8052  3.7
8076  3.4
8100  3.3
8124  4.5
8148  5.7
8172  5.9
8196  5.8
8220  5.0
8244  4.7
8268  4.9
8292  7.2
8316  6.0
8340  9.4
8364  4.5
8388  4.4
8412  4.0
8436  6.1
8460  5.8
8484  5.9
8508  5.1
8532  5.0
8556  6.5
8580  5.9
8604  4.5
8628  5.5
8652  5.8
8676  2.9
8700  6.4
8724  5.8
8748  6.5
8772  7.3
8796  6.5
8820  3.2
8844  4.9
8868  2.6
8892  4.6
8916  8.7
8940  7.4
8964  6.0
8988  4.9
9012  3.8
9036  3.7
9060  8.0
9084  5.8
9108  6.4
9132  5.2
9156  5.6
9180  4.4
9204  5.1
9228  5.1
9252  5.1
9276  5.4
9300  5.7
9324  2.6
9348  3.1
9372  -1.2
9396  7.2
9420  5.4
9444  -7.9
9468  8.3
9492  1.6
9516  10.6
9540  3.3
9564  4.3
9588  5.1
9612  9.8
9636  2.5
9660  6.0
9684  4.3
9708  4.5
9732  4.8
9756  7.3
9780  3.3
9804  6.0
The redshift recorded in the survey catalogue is 0.56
